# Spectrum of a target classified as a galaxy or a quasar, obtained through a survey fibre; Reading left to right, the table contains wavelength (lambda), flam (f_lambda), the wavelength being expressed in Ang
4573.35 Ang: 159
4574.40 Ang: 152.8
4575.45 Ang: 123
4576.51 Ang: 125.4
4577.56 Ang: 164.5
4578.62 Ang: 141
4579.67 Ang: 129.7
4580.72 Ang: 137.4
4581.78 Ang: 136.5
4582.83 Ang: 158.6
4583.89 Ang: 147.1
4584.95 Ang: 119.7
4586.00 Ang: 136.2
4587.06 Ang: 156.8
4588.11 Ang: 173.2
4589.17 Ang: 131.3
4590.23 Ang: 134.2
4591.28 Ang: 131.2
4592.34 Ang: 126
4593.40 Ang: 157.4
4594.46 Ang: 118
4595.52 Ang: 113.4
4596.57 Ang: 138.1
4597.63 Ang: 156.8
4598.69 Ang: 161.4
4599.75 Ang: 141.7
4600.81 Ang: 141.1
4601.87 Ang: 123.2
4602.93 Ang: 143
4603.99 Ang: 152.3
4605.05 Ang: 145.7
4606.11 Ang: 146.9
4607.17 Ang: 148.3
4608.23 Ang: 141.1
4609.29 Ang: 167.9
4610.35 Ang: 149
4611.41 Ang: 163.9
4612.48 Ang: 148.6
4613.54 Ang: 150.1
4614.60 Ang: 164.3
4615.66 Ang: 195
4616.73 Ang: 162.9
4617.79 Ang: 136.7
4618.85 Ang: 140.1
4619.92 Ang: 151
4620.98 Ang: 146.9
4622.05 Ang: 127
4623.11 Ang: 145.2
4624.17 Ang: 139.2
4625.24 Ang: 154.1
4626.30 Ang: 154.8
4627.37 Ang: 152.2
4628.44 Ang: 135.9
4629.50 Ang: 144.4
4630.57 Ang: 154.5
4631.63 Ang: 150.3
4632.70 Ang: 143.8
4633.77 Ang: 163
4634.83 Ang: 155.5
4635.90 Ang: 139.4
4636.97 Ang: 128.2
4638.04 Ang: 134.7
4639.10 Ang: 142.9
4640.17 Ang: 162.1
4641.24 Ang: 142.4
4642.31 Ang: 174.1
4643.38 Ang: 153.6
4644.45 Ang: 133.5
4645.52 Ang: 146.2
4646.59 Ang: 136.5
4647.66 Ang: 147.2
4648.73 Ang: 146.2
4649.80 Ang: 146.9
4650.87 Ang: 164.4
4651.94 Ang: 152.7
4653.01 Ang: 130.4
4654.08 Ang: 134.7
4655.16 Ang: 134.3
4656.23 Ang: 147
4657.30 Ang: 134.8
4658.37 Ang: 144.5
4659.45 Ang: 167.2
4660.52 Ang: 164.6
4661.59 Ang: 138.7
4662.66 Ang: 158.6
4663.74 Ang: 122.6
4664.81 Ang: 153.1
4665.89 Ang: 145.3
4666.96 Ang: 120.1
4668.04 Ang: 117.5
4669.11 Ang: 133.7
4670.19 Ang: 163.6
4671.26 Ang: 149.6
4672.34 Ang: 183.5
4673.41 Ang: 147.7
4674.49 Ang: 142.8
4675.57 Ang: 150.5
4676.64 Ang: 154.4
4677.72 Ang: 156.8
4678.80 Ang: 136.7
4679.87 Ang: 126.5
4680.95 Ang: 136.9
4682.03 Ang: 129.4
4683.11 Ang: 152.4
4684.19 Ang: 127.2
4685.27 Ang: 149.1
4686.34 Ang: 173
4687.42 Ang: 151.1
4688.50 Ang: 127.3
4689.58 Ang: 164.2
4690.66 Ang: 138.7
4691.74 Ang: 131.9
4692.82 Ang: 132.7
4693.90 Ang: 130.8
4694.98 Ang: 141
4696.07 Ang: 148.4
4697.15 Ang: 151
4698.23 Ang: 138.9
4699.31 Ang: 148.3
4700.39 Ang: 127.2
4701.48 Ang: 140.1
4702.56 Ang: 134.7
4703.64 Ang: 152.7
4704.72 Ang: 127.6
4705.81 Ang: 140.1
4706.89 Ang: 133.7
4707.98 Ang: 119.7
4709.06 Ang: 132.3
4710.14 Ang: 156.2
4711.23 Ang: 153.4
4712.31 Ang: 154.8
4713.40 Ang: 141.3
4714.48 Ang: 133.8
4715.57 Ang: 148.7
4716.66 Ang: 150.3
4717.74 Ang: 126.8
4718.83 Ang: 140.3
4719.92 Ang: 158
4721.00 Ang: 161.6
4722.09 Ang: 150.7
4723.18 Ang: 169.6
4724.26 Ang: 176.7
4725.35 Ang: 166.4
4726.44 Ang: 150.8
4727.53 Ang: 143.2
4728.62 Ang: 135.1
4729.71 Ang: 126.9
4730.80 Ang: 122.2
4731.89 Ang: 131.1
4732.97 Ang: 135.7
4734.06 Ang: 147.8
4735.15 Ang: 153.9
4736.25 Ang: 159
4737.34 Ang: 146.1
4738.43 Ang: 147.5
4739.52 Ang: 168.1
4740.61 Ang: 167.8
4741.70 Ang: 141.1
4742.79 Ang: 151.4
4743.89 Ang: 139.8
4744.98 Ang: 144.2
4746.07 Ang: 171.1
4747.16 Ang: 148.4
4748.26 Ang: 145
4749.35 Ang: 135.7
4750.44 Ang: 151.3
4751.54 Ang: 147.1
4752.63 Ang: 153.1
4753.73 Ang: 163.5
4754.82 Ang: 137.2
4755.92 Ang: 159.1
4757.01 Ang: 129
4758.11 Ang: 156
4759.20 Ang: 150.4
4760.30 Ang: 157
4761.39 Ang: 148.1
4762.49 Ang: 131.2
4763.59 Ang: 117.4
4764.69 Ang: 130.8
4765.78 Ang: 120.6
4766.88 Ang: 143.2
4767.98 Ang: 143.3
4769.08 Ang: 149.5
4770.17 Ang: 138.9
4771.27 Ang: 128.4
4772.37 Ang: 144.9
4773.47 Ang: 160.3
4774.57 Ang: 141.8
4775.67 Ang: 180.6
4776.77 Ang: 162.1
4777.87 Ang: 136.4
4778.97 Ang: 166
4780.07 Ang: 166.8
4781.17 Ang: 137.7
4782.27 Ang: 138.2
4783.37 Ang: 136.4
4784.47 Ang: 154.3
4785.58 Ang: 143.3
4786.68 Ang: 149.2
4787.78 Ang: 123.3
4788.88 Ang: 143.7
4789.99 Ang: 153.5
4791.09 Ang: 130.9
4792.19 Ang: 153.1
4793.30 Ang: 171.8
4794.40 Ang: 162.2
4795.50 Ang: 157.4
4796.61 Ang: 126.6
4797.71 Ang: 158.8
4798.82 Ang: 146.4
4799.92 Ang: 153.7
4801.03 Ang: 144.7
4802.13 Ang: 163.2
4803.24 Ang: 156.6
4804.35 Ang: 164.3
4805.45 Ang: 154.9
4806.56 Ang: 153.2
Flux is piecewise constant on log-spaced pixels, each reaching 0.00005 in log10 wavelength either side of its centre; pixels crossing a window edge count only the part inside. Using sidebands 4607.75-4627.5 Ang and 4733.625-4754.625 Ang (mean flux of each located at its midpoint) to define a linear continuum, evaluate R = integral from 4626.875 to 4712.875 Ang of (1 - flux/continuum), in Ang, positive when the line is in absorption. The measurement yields 4.2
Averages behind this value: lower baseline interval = 152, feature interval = 144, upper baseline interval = 151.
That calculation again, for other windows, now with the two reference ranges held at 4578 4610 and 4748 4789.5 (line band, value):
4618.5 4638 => -0.41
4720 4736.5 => -0.49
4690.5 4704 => 0.41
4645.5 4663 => -0.43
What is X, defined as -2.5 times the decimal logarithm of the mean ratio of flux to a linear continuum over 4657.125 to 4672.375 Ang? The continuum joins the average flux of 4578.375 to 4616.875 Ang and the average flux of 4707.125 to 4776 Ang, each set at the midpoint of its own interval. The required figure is 0.00 mag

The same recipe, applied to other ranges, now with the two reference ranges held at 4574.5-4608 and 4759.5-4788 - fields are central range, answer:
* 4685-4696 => -0.01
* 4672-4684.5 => -0.02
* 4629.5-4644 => -0.06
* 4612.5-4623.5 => -0.08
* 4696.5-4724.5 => -0.01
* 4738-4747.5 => -0.07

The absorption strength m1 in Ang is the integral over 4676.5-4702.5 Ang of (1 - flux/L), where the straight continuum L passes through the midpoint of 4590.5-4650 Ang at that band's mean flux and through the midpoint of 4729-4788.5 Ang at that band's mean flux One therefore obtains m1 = 0.8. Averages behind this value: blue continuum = 147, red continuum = 146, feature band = 142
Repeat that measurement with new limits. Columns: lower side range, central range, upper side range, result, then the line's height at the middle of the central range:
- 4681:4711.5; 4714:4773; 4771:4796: -0.19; 146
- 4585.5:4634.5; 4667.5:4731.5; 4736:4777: 1.32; 147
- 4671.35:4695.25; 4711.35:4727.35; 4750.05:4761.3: -0.47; 148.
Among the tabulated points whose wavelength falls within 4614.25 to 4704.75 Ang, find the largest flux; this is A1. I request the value 195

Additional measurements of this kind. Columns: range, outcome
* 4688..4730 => 176.7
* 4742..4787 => 180.6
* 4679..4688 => 173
